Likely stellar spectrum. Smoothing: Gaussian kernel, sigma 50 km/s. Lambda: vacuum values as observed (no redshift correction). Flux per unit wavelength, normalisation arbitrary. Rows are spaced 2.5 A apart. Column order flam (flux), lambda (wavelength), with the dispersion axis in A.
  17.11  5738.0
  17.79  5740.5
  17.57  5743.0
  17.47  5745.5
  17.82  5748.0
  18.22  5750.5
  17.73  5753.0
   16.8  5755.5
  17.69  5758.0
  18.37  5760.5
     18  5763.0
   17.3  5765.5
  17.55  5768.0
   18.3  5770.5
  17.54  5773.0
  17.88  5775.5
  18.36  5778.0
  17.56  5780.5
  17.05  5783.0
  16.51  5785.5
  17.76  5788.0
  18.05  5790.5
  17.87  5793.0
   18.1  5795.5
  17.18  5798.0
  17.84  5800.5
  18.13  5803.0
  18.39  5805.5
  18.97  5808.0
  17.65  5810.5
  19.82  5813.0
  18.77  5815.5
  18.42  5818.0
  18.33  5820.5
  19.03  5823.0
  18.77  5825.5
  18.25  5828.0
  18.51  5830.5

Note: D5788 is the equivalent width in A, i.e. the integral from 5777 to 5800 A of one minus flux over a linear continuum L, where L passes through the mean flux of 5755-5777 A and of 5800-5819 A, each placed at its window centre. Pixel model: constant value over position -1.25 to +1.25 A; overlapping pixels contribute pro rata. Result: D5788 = 0.69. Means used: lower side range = 17.8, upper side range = 18.5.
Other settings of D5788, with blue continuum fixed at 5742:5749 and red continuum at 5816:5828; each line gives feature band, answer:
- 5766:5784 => 0.26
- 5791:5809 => 0.26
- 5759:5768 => 0.01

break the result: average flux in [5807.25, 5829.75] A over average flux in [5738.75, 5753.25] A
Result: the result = 1.05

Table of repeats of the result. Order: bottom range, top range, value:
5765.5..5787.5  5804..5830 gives 1.06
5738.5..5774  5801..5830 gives 1.05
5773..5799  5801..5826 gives 1.05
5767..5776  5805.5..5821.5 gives 1.05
